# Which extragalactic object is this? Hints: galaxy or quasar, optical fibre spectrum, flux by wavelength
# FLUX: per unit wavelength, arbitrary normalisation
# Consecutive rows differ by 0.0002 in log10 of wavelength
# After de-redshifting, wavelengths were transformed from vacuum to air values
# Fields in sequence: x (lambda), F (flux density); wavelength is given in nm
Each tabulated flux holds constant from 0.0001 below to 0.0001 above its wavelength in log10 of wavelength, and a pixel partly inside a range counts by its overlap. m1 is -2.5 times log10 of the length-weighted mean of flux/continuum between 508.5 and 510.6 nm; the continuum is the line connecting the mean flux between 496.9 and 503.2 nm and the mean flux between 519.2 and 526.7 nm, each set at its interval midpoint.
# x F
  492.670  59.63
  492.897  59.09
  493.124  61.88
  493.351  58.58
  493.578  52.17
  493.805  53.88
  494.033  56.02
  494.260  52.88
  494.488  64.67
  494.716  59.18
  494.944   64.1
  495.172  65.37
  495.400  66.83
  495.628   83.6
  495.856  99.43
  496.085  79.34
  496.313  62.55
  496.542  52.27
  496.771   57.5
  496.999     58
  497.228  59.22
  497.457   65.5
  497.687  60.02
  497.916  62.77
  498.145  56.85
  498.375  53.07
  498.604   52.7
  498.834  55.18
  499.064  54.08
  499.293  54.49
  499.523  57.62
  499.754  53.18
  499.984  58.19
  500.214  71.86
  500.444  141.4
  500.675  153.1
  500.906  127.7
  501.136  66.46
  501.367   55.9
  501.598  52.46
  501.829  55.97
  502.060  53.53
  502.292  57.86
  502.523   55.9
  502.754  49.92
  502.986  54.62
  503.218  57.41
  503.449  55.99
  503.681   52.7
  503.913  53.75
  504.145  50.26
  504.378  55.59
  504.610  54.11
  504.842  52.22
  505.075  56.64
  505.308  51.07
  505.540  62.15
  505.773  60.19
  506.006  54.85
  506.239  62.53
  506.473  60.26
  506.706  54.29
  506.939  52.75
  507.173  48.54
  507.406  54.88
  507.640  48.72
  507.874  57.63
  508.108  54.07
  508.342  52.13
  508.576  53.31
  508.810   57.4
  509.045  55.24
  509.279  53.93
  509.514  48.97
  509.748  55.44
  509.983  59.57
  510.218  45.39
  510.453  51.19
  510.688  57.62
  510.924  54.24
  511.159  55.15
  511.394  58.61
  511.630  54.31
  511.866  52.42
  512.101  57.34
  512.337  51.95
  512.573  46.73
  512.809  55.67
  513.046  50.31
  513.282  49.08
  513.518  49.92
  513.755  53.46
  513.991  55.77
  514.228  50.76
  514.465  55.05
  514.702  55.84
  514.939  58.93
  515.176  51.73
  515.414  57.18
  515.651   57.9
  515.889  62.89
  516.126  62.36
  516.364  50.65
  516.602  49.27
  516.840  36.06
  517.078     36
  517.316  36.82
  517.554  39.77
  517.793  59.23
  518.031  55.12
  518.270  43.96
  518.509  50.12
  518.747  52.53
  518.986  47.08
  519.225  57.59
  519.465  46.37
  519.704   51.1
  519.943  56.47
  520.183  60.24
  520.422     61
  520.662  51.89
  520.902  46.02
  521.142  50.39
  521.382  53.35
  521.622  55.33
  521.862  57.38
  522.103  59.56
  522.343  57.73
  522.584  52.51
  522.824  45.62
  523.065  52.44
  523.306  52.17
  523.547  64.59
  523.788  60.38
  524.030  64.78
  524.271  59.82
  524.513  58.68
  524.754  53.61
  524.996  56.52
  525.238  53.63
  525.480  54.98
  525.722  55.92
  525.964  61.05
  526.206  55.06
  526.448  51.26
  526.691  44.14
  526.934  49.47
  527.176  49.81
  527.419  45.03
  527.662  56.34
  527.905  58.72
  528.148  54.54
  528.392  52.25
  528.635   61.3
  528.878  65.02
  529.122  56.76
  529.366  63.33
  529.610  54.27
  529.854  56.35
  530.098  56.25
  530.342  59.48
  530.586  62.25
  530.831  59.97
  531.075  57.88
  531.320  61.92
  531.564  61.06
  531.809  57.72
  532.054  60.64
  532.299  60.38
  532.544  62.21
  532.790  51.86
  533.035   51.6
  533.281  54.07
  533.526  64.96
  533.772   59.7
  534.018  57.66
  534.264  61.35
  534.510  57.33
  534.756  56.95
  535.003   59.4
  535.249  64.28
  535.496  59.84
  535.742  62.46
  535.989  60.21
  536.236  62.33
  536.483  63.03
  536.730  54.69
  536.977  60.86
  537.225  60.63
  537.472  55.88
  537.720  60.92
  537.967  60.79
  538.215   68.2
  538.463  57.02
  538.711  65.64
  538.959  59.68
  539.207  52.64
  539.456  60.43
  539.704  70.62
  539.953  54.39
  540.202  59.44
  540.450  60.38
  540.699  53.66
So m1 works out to 0.157 mag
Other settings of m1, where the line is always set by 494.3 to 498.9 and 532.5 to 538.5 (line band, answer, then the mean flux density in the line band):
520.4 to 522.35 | 0.13 mag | 54.2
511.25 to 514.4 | 0.17 mag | 52.9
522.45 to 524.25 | 0.08 mag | 56.3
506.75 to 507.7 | 0.21 mag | 51.6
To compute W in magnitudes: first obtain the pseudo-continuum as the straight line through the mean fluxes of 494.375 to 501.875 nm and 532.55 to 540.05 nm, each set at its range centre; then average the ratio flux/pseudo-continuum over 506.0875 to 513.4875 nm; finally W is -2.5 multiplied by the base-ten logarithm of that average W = 0.23 mag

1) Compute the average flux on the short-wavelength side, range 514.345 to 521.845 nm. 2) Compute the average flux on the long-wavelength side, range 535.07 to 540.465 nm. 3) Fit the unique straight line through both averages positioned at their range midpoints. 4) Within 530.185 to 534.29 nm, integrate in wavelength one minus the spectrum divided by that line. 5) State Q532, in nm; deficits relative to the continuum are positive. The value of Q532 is -0.058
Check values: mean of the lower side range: 52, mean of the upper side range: 60.7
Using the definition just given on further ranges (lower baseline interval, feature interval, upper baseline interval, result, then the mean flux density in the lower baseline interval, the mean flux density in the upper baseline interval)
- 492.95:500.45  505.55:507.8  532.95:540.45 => 0.231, 62.6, 60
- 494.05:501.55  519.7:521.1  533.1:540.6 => 0.207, 69.2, 60.1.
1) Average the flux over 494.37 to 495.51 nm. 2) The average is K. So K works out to 63.9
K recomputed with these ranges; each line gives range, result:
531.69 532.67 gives 60.2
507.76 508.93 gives 54.9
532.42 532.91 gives 57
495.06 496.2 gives 79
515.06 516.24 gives 58.4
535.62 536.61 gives 62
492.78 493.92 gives 57.1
